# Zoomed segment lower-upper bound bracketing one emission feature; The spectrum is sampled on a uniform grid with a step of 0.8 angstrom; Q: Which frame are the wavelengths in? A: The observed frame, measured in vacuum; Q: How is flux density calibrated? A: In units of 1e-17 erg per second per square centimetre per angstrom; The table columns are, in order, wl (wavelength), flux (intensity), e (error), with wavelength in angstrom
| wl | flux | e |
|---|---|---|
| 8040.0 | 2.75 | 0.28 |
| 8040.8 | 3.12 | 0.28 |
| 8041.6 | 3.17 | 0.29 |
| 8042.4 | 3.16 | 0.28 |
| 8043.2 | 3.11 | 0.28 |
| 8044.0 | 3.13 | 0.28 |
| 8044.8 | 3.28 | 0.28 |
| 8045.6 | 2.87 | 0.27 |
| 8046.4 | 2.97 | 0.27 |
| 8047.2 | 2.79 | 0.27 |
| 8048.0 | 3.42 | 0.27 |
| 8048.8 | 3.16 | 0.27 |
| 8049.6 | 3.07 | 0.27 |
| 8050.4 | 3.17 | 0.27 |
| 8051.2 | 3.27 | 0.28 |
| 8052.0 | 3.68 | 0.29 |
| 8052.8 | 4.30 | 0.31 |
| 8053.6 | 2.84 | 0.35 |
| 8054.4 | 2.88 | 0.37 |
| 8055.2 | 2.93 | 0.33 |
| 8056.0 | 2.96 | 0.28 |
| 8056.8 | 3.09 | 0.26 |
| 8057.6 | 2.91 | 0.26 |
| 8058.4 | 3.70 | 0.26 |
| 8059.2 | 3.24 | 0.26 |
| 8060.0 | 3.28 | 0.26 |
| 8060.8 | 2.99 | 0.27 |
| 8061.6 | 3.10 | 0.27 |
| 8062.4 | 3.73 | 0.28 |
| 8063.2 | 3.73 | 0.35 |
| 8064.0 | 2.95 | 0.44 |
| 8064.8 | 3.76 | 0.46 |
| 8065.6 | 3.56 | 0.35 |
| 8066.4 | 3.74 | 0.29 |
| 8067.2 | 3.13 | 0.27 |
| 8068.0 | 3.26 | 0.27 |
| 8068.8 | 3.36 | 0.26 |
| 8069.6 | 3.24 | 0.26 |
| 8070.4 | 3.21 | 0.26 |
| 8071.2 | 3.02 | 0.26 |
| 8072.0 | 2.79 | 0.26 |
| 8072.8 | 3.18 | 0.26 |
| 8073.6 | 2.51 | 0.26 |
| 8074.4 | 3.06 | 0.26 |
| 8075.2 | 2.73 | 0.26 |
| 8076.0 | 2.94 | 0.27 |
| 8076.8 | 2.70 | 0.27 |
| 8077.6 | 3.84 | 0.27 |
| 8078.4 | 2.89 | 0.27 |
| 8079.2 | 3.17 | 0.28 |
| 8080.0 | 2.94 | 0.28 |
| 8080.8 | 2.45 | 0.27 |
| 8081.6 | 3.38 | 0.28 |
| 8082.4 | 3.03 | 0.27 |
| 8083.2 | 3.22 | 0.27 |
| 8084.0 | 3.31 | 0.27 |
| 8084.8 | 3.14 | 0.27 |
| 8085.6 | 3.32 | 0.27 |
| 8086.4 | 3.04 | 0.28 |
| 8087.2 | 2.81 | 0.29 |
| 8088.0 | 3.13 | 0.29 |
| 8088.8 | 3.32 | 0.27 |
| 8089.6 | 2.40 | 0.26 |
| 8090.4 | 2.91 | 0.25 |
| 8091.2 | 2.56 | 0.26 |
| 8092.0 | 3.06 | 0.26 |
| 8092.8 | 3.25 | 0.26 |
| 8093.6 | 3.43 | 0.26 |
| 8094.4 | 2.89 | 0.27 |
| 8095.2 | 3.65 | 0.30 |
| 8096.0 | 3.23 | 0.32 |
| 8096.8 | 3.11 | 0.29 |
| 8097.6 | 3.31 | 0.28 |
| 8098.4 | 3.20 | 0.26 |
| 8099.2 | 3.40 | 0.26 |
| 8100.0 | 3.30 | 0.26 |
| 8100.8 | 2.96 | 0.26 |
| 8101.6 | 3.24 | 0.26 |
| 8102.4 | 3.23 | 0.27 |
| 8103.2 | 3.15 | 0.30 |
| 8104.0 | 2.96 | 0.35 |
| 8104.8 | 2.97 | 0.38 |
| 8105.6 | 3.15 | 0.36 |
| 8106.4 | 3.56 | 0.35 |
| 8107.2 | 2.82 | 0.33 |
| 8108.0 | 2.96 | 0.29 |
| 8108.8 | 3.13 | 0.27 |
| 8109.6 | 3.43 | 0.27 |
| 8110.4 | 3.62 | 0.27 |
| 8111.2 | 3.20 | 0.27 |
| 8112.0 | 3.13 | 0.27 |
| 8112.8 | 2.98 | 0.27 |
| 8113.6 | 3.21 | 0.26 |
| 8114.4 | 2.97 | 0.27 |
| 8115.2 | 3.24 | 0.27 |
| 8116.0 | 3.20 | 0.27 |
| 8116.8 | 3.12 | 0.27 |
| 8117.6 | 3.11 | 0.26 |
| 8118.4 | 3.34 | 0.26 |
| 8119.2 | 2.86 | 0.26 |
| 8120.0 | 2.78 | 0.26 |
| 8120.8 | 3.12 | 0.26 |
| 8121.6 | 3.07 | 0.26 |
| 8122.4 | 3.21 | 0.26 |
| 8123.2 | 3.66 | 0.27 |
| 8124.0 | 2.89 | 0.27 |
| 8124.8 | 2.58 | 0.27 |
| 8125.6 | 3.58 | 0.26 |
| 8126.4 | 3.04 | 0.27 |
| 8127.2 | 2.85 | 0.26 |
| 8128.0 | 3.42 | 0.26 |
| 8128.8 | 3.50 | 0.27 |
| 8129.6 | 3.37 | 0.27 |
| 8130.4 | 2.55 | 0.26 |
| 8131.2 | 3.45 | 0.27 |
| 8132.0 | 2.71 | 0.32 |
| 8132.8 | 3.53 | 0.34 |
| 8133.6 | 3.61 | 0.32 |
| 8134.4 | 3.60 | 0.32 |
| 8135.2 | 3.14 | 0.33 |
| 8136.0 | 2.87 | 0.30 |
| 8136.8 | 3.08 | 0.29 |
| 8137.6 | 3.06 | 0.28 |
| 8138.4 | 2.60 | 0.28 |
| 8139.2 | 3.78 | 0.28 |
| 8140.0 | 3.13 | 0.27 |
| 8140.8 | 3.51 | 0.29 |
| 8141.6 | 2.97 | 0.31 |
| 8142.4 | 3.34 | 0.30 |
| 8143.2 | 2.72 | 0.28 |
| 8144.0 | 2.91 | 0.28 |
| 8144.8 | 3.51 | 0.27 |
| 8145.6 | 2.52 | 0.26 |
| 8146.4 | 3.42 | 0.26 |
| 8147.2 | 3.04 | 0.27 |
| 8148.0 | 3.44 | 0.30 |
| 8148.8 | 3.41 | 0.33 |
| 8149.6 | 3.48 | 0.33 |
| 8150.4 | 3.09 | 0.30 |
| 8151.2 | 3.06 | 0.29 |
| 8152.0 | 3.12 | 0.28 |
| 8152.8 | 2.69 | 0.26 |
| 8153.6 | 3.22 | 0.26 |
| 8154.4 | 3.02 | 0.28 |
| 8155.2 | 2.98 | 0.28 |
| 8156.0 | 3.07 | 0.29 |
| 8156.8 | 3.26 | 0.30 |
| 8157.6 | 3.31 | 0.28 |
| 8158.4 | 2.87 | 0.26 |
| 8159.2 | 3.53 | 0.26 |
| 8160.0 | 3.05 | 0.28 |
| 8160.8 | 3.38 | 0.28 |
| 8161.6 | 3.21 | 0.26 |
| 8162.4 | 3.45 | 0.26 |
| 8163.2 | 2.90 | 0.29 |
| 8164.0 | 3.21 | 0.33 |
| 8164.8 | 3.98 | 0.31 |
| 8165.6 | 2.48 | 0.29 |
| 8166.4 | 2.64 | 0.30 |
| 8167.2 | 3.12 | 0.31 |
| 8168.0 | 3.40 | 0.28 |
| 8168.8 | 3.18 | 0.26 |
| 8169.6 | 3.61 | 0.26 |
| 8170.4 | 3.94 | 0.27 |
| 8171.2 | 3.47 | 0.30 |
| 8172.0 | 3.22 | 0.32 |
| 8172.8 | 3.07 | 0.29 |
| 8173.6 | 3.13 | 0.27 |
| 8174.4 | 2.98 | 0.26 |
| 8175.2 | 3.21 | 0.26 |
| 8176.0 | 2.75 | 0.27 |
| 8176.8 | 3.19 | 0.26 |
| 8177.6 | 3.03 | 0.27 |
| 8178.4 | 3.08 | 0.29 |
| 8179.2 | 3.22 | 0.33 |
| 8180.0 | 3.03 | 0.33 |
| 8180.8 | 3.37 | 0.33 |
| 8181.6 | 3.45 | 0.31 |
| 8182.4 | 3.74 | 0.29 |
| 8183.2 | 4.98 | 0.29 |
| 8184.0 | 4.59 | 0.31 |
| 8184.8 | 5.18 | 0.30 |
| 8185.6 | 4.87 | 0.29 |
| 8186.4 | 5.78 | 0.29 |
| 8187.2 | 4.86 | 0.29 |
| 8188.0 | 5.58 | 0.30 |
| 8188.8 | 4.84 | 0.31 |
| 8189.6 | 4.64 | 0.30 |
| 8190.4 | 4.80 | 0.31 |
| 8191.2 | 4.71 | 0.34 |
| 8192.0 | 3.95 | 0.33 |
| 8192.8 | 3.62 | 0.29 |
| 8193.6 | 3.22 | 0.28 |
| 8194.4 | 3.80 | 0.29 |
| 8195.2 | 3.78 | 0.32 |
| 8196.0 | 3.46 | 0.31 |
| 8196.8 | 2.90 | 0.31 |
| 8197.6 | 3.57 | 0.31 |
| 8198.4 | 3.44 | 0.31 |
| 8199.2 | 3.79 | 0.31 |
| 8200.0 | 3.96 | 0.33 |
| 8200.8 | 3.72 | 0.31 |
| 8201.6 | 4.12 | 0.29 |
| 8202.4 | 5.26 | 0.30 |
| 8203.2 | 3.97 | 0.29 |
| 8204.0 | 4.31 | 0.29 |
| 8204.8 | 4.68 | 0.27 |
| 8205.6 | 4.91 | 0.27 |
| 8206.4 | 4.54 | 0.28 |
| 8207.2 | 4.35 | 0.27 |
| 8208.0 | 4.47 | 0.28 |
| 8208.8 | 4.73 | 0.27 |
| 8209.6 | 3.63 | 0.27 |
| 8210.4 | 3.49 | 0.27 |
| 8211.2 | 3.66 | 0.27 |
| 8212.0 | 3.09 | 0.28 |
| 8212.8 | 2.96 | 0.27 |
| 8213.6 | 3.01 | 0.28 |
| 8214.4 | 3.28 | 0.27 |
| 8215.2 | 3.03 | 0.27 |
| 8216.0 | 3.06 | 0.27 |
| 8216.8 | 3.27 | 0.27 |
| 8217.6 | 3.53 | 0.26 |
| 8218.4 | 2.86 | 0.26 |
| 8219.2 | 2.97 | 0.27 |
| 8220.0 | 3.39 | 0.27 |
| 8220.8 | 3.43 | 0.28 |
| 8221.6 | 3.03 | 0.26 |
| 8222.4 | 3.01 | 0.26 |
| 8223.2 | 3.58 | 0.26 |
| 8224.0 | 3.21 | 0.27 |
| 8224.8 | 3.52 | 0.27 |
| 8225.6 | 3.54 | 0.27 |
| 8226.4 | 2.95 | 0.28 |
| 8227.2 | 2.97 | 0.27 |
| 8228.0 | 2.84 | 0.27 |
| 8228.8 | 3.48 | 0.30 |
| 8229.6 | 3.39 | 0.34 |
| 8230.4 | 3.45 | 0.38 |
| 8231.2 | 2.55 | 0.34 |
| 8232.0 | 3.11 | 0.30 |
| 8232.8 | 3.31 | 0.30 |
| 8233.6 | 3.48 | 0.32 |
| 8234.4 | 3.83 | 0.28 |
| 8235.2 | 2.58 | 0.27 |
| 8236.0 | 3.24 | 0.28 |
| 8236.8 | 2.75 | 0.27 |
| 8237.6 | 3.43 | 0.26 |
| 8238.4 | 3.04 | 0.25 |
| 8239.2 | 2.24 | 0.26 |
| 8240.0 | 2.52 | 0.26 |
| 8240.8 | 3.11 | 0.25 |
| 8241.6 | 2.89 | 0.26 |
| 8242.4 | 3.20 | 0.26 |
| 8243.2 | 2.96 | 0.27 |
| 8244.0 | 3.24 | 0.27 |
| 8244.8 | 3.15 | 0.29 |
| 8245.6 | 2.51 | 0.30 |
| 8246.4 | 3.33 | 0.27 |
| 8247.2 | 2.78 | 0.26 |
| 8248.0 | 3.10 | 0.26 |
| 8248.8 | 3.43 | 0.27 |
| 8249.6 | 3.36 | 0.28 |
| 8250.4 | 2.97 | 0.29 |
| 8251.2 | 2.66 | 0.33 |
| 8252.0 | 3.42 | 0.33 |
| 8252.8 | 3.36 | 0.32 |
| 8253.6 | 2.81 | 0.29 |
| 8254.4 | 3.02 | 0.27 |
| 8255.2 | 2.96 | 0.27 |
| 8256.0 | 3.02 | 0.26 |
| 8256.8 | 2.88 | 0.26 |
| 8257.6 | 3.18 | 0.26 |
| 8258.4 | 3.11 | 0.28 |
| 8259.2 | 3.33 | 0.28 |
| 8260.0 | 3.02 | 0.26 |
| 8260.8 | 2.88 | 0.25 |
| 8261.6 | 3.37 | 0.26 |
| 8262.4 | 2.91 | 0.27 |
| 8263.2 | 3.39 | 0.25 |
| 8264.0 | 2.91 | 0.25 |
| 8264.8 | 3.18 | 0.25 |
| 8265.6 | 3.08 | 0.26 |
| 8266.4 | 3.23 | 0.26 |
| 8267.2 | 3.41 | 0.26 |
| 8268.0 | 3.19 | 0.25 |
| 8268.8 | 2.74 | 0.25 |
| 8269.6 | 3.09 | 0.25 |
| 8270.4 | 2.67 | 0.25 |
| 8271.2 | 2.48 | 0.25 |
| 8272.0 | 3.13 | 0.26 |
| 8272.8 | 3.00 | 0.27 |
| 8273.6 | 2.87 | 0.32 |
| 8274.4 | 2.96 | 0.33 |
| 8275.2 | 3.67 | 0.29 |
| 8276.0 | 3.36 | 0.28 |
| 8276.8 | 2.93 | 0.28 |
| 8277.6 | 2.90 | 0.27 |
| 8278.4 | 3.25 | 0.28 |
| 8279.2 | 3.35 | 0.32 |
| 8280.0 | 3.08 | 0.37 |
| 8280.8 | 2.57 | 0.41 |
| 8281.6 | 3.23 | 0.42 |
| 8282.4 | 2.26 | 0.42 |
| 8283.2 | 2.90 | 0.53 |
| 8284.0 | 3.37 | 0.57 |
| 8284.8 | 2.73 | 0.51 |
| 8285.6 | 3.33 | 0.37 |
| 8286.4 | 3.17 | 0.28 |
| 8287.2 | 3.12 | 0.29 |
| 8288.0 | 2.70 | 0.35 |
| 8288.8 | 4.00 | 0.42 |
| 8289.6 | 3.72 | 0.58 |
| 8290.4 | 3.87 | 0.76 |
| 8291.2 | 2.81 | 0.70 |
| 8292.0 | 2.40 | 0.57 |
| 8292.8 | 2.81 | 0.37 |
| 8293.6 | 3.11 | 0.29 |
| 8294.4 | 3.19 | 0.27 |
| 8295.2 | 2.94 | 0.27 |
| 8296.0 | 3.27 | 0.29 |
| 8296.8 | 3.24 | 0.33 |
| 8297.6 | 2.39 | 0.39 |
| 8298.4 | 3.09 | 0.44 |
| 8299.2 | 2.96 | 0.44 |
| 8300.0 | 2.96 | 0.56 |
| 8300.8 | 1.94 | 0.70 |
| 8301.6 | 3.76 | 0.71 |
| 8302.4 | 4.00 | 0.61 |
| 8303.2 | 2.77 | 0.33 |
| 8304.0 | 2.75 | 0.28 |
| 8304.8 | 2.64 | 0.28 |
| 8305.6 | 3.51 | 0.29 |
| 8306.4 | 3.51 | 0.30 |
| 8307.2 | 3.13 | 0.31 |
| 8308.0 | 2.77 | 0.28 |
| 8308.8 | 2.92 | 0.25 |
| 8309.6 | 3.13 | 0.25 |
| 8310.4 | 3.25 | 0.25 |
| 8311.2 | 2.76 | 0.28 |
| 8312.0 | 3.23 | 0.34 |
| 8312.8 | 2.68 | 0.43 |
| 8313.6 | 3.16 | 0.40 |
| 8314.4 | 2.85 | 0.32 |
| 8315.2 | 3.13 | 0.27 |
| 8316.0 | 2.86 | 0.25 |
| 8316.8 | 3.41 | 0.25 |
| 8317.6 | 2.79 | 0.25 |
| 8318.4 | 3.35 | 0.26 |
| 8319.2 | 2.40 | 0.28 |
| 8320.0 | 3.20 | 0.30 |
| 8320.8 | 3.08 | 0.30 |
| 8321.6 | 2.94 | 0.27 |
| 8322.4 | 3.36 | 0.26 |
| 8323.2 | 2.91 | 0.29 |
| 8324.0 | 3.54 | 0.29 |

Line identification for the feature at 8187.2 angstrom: [S II]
